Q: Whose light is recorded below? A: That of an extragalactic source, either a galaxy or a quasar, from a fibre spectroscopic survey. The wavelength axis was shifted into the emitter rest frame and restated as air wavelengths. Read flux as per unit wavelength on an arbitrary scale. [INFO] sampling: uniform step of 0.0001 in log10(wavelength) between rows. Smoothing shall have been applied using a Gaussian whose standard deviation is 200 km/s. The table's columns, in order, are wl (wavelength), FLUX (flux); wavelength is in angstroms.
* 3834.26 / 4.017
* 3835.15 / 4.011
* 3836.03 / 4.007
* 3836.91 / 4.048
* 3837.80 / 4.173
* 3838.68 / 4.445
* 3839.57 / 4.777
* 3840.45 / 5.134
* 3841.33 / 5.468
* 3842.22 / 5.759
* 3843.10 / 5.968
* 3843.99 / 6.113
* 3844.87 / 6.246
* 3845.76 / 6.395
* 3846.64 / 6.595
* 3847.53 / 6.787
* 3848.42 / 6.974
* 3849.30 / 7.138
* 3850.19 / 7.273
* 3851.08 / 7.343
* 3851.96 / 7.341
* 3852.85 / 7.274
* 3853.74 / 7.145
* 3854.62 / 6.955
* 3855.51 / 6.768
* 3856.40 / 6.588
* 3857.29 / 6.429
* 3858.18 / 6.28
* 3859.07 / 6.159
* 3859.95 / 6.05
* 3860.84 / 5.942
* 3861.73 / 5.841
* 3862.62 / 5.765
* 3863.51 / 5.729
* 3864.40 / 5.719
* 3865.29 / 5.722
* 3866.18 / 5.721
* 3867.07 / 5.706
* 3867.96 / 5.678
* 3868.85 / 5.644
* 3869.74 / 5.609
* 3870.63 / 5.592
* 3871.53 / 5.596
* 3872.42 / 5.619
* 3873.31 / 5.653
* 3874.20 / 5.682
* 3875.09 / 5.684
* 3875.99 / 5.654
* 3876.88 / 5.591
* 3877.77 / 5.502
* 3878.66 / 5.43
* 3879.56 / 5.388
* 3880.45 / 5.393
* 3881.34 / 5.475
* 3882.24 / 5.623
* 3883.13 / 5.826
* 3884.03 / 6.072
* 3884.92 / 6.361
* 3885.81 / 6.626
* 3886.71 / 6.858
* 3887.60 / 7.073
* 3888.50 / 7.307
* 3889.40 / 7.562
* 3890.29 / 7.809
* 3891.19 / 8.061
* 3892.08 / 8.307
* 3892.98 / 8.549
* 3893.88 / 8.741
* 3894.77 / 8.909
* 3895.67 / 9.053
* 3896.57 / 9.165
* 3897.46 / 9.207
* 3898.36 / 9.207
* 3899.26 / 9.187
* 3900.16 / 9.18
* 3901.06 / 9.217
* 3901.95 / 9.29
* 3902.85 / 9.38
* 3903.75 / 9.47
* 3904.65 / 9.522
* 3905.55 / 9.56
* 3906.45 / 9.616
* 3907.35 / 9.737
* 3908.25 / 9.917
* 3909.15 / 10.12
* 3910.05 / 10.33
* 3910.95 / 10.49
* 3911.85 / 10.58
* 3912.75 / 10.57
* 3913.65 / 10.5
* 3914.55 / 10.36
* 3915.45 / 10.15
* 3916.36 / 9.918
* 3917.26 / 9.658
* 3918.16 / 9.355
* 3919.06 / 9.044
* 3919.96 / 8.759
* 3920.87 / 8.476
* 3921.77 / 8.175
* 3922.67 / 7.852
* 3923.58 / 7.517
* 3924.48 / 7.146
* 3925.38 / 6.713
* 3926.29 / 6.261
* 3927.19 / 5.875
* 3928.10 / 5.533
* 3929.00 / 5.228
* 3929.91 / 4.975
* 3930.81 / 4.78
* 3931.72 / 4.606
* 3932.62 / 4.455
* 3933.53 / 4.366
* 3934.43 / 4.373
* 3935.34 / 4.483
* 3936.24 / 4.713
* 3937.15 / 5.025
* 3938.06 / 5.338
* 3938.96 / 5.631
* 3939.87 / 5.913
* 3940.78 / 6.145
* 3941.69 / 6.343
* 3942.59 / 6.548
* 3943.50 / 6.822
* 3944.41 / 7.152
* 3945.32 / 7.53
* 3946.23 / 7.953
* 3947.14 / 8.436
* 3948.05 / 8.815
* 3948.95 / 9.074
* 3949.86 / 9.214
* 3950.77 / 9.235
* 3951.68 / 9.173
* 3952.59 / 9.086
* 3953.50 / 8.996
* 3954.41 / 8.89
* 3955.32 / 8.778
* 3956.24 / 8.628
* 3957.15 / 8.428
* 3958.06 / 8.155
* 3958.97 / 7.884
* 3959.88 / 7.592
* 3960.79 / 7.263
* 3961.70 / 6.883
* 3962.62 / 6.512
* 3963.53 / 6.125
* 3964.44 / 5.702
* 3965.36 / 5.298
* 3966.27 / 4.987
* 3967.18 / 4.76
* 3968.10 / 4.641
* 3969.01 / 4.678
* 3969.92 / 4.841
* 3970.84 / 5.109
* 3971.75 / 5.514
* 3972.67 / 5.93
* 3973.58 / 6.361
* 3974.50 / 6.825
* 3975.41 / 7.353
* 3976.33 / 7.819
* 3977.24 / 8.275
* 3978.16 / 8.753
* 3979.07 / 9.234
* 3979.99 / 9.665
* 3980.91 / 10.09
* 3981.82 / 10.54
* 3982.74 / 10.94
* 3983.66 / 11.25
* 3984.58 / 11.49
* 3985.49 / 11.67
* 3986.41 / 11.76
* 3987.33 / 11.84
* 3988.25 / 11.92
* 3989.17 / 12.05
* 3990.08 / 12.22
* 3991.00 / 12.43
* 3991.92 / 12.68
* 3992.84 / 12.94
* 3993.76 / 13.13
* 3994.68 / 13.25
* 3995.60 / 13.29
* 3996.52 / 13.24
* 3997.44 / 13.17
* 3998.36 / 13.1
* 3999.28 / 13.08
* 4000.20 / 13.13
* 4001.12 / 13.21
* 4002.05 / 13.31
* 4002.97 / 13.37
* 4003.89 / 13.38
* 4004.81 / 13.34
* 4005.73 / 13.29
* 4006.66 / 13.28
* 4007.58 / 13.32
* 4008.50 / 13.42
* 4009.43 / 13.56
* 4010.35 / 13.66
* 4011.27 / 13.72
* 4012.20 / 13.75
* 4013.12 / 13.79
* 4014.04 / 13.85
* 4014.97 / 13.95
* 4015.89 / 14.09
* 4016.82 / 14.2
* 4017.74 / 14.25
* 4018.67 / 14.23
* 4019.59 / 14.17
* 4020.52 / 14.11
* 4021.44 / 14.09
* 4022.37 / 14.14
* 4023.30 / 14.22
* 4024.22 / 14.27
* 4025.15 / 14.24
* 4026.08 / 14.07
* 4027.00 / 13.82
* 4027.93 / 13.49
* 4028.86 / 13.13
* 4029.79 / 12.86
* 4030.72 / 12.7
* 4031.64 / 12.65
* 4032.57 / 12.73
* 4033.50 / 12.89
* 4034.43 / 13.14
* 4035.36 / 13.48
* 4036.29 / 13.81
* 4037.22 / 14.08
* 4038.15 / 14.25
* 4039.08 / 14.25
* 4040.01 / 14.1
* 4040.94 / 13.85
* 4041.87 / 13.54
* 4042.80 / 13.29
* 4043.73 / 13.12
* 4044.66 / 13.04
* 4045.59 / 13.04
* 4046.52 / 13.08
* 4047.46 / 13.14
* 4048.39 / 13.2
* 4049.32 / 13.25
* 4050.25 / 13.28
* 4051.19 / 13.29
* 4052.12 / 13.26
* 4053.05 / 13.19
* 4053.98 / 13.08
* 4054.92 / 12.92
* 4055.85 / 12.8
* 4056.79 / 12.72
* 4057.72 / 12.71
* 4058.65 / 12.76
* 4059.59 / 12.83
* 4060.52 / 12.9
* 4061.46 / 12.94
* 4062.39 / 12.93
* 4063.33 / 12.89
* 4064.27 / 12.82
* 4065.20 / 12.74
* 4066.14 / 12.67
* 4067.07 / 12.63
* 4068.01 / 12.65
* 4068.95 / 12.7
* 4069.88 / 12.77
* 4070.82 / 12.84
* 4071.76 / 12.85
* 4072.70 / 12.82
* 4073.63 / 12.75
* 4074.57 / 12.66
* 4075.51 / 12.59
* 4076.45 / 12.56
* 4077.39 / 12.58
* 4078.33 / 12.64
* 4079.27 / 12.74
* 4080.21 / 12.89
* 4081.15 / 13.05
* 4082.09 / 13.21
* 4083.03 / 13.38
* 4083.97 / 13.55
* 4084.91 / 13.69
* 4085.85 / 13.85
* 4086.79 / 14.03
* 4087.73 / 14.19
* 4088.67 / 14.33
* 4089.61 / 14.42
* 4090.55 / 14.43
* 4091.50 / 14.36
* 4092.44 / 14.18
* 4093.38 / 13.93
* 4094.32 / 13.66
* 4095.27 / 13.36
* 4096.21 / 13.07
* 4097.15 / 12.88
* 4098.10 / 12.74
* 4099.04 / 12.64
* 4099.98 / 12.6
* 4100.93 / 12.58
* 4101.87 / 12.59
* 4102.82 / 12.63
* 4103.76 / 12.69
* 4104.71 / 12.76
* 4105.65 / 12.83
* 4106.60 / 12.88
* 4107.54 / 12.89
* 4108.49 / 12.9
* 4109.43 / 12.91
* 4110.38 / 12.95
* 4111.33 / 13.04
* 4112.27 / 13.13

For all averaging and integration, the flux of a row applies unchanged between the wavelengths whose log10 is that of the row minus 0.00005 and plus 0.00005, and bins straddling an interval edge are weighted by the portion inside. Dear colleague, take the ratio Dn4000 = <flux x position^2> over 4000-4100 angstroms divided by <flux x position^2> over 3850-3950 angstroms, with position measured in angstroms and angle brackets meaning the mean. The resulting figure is 1.99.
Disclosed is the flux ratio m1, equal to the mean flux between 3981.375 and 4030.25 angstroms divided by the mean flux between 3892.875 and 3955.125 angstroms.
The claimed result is 1.64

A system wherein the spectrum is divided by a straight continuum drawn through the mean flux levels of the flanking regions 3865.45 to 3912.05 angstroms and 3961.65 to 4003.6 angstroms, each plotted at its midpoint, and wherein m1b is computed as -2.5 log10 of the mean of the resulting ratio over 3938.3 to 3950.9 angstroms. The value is 0.19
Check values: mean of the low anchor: 7.53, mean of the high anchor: 9.71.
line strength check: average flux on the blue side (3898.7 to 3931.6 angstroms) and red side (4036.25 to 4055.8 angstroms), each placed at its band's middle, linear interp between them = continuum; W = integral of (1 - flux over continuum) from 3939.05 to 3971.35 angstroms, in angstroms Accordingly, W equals 9.3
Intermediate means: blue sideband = 8.63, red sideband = 13.4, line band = 7.17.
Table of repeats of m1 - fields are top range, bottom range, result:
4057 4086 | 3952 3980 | 1.83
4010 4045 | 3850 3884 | 2.29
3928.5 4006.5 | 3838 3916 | 1.20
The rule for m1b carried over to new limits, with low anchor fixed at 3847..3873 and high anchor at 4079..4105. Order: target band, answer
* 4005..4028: -0.25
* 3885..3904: -0.15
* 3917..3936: 0.26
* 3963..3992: 0.18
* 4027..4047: -0.14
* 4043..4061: -0.08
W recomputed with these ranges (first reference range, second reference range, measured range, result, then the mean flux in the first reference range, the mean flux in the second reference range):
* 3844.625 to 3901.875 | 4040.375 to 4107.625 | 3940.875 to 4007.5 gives 4.13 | 6.75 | 13.1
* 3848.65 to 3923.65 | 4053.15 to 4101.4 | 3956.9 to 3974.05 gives 6.51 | 7.58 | 13.1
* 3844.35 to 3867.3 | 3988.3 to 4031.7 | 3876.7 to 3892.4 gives 2.68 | 6.46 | 13.5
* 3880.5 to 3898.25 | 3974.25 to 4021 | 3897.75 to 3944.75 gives 5.31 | 7.49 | 12.4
